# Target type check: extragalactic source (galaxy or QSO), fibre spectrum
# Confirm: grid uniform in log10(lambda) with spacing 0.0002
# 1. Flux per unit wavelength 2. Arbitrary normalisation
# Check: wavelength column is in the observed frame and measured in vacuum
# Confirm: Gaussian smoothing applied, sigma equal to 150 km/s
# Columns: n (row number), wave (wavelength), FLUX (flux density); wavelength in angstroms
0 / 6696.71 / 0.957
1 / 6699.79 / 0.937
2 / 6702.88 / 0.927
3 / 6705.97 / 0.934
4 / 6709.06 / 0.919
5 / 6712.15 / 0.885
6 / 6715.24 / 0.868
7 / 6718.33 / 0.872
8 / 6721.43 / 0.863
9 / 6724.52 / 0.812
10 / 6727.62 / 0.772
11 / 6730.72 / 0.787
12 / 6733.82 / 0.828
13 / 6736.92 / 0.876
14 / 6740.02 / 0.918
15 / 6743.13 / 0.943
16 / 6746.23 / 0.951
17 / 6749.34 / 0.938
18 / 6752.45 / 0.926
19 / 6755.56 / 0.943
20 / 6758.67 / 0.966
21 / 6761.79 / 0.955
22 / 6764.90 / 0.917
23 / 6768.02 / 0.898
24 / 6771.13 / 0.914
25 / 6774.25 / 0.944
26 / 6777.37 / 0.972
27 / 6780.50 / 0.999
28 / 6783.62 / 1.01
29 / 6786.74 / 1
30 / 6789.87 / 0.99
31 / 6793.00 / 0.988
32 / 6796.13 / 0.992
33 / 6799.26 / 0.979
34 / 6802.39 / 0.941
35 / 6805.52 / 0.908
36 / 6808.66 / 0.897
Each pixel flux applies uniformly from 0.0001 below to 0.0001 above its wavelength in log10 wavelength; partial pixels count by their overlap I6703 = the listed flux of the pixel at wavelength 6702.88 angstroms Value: 0.927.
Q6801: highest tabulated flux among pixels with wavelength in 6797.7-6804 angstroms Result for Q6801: 0.979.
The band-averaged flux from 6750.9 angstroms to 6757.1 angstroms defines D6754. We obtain 0.935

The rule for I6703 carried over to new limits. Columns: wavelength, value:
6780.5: 0.999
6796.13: 0.992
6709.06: 0.919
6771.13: 0.914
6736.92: 0.876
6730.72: 0.787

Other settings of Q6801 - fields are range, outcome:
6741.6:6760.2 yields 0.966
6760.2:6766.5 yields 0.955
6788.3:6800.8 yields 0.992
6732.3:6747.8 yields 0.951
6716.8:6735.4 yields 0.872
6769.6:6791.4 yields 1.01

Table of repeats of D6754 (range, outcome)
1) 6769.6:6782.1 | 0.957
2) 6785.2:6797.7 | 0.992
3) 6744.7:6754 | 0.938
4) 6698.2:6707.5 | 0.933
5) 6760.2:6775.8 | 0.926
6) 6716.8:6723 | 0.867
